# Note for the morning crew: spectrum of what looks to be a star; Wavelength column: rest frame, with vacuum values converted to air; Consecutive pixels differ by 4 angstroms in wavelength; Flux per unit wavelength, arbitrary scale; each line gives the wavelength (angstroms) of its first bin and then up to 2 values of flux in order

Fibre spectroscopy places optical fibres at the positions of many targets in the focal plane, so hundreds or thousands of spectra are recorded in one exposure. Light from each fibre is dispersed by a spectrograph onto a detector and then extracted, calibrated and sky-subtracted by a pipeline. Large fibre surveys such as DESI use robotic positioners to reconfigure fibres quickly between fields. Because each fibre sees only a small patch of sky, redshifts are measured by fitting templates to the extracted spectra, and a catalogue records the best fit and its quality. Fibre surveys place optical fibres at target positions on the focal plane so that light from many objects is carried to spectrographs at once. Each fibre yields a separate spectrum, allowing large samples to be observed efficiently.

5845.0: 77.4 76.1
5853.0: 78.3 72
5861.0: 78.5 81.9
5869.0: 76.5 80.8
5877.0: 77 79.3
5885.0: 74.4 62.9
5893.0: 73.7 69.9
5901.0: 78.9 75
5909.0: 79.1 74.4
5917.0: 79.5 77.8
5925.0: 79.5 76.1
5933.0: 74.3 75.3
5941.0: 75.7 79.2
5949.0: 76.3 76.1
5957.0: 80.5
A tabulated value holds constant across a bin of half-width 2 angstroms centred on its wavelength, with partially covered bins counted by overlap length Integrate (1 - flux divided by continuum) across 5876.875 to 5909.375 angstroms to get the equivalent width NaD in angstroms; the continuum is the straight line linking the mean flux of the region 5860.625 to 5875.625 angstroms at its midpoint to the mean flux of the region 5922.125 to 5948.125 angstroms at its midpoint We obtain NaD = 1.8 angstroms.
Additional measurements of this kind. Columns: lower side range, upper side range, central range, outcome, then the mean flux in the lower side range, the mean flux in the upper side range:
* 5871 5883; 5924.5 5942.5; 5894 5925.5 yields 0.3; 79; 75.9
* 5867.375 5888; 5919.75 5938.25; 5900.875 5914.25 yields 0.0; 76.9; 76.6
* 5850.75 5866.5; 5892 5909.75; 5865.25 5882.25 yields -0.5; 77.5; 75.1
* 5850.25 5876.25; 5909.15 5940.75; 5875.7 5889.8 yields 0.6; 77.9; 76.8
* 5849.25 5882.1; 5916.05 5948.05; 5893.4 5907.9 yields 0.5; 77.9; 77.1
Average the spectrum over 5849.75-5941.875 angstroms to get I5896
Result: 76.1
